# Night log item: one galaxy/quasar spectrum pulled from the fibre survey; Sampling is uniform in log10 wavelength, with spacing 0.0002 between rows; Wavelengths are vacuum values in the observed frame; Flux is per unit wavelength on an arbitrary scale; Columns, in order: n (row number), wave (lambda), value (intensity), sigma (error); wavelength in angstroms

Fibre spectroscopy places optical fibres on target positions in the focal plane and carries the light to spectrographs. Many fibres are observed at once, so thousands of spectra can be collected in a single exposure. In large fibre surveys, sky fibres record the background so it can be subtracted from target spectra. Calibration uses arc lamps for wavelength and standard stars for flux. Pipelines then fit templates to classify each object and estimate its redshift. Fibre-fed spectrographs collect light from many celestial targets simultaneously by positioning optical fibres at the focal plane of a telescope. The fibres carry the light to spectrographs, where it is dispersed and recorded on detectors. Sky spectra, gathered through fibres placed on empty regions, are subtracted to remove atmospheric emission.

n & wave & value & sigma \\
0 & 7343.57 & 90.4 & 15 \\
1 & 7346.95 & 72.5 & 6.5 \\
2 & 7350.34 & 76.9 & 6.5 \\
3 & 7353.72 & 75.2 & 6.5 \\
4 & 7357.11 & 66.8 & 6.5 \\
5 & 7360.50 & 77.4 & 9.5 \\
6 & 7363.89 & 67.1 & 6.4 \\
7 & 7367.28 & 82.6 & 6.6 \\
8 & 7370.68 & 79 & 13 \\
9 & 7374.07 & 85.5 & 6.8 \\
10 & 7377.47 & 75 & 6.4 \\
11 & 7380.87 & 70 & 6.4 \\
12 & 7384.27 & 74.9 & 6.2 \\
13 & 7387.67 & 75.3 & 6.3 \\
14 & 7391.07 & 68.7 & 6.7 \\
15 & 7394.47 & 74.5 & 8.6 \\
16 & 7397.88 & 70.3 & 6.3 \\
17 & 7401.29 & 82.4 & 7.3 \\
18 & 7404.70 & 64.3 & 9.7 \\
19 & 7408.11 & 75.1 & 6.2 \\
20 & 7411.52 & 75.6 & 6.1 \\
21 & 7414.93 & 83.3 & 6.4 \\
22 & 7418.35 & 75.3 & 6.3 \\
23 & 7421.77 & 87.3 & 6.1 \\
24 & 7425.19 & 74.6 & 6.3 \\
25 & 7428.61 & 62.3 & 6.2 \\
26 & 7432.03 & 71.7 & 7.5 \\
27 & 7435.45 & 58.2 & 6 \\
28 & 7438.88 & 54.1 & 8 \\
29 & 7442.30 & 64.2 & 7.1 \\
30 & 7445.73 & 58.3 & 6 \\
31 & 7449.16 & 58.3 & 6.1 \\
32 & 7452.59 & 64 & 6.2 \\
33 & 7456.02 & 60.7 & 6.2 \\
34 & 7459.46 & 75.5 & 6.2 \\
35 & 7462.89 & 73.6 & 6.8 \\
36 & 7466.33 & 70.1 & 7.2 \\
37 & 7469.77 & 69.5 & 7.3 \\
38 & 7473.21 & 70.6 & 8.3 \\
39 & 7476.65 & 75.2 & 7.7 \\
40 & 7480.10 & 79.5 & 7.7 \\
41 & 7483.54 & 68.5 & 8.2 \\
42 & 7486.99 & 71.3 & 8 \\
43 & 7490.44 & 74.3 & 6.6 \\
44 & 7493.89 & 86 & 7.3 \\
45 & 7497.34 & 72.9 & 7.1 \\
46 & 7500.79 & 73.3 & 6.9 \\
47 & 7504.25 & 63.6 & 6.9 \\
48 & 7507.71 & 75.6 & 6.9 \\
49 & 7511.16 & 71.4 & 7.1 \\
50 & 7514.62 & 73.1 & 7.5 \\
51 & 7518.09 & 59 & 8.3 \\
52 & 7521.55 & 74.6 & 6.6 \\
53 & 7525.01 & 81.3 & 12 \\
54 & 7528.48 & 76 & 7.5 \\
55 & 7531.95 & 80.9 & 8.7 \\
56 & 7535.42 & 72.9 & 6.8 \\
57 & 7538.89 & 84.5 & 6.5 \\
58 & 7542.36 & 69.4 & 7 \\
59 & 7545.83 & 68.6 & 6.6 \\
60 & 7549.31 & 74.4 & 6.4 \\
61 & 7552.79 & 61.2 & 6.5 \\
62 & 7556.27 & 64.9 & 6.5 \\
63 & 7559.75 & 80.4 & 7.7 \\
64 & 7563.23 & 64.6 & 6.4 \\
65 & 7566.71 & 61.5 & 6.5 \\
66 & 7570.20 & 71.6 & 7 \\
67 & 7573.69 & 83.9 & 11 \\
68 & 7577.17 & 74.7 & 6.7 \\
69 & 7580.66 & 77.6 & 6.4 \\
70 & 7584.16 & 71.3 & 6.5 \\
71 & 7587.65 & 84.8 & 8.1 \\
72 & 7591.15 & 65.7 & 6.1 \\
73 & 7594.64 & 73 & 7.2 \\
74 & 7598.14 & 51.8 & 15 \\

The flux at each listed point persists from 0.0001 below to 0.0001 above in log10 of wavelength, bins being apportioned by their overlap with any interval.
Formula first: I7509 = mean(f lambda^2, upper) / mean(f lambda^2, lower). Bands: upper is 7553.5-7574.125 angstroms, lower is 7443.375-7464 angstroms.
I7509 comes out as 1.11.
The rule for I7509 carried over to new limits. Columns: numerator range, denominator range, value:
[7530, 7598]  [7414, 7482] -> 1.08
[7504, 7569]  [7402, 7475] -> 1.06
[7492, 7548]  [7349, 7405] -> 1.03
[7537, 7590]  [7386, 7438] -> 1.04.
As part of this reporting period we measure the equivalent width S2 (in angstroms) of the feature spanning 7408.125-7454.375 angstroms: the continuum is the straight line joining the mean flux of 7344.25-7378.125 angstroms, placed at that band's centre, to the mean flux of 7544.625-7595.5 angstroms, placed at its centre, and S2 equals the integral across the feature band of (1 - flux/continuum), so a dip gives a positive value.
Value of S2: 3.9 angstroms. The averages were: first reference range 76.3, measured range 68.5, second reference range 71.9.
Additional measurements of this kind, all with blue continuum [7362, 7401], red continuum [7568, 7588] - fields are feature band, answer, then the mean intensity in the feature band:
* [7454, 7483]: 1.6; 71.6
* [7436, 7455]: 4.0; 59.7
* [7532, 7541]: -0.3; 78.7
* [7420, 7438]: 1.3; 70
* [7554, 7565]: 1.0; 69.6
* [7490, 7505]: 0.2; 74.7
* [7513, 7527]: 0.7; 72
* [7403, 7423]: -0.3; 76.6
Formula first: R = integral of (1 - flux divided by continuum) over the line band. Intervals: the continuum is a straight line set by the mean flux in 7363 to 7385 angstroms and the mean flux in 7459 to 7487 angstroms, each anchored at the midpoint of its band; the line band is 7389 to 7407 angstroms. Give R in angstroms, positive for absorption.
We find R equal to 0.8 angstroms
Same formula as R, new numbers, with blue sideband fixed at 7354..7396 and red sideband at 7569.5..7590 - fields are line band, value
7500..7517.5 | 1.4 angstroms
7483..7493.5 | 0.4 angstroms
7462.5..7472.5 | 0.7 angstroms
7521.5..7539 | -0.3 angstroms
